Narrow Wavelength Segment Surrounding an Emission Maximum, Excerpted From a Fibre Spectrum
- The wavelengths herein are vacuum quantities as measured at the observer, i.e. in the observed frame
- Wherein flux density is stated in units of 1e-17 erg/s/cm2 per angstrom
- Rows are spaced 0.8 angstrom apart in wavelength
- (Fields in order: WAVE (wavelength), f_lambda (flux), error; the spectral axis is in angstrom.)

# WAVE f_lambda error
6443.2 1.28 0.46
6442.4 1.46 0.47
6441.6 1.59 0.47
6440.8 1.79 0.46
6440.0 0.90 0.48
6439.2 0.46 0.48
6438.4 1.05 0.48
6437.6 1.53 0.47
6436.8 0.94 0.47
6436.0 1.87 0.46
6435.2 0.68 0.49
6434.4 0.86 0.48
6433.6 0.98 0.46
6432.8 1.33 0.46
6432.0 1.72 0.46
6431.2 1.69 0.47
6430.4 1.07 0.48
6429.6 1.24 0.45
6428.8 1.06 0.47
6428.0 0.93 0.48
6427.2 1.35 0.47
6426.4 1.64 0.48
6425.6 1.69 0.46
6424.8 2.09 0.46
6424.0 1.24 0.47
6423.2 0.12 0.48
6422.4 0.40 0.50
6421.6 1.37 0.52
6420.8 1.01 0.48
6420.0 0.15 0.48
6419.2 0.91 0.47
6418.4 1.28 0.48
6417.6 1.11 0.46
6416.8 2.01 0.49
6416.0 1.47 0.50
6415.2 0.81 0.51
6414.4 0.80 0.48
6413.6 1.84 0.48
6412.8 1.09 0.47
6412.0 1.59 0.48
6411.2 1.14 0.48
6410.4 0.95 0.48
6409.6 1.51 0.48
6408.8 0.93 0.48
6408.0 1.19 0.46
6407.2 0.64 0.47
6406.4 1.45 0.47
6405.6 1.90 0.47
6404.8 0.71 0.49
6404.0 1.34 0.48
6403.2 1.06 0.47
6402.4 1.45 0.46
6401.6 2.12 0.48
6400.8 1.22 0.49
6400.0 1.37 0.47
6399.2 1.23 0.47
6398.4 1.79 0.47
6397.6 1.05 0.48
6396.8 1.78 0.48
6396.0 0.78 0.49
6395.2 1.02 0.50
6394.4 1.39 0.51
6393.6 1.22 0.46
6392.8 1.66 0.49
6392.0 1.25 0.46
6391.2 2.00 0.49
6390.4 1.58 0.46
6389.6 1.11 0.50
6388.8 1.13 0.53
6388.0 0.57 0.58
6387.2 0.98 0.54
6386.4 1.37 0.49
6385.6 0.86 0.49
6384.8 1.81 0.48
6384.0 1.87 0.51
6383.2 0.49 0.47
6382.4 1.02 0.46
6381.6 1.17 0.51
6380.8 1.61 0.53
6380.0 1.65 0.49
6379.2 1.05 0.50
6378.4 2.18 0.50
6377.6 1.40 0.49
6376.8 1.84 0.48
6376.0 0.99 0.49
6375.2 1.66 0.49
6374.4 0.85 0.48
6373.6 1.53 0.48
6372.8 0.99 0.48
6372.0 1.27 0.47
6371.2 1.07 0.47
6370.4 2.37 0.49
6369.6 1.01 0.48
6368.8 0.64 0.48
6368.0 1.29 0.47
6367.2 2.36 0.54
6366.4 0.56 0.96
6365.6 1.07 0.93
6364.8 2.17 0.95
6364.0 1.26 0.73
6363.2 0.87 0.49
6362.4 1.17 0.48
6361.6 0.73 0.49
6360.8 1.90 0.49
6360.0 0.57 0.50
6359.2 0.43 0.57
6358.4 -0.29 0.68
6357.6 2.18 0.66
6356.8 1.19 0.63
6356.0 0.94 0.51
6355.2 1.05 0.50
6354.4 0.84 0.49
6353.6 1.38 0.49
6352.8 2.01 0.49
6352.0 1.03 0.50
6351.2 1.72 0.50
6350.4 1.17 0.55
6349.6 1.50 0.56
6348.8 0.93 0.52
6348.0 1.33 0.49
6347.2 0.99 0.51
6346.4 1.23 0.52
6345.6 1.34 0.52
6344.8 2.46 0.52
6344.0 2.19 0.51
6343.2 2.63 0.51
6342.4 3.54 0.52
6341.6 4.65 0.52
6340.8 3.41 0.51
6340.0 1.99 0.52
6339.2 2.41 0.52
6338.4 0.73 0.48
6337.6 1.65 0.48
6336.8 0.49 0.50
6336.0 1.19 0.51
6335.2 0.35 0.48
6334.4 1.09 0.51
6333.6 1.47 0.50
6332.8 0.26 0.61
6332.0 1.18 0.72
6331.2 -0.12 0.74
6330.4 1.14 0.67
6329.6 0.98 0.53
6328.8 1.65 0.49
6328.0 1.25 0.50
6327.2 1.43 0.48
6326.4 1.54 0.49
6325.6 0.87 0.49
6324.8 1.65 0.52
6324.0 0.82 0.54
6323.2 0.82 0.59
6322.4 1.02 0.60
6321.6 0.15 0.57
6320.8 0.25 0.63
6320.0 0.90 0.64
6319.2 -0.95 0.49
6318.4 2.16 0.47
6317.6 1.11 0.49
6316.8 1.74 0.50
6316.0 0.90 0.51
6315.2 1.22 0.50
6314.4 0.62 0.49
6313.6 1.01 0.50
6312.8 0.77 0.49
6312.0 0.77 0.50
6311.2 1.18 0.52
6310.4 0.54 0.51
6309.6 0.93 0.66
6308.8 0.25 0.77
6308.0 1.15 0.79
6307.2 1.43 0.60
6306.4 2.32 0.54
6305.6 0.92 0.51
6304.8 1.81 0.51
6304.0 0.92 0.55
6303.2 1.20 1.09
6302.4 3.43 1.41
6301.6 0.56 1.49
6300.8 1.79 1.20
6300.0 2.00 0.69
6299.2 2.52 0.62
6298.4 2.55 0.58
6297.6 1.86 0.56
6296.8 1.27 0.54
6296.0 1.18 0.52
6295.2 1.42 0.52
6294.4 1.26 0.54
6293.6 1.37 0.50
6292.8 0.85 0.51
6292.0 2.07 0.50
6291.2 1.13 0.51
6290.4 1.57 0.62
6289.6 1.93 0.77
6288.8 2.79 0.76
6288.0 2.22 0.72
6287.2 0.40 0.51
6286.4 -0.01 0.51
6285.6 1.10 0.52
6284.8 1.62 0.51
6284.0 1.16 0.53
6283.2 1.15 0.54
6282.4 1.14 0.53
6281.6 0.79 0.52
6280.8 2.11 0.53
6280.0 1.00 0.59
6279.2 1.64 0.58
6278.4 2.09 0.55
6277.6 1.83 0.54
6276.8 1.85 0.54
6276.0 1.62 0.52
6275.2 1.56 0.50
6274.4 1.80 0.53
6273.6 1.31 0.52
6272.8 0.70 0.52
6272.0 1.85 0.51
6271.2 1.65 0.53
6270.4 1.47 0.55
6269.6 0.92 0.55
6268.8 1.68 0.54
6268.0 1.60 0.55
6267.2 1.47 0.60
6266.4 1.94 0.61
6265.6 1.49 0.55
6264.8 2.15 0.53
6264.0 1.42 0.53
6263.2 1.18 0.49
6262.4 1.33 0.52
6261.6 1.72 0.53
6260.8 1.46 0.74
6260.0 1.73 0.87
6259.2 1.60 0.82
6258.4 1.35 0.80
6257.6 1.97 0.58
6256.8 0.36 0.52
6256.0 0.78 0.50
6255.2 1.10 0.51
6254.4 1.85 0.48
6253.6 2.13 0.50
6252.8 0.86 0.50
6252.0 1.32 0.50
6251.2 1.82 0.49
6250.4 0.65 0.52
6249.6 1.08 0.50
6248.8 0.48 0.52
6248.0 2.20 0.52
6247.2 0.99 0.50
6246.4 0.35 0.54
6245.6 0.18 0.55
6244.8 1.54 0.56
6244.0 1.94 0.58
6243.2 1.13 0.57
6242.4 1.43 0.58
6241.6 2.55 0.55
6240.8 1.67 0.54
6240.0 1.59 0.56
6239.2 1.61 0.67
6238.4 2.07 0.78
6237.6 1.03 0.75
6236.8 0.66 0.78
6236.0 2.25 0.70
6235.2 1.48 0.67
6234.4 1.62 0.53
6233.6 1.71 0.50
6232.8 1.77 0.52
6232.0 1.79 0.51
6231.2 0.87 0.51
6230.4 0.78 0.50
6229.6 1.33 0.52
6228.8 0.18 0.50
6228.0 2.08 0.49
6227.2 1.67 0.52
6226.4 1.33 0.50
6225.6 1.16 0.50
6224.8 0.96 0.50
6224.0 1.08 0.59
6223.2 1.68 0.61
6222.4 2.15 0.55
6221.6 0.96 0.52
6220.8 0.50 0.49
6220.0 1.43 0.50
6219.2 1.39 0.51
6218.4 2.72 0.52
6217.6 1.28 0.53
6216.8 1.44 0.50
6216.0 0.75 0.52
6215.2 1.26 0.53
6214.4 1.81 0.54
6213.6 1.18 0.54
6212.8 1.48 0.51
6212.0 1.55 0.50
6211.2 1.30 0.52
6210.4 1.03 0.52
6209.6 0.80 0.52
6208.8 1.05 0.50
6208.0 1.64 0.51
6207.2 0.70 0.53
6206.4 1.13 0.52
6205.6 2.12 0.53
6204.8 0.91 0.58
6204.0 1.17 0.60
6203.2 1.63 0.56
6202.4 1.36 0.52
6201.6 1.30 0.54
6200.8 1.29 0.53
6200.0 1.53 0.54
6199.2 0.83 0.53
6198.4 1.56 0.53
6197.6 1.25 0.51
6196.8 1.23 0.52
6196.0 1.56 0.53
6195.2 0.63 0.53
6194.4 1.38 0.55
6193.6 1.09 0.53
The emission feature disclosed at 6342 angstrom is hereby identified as H-beta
